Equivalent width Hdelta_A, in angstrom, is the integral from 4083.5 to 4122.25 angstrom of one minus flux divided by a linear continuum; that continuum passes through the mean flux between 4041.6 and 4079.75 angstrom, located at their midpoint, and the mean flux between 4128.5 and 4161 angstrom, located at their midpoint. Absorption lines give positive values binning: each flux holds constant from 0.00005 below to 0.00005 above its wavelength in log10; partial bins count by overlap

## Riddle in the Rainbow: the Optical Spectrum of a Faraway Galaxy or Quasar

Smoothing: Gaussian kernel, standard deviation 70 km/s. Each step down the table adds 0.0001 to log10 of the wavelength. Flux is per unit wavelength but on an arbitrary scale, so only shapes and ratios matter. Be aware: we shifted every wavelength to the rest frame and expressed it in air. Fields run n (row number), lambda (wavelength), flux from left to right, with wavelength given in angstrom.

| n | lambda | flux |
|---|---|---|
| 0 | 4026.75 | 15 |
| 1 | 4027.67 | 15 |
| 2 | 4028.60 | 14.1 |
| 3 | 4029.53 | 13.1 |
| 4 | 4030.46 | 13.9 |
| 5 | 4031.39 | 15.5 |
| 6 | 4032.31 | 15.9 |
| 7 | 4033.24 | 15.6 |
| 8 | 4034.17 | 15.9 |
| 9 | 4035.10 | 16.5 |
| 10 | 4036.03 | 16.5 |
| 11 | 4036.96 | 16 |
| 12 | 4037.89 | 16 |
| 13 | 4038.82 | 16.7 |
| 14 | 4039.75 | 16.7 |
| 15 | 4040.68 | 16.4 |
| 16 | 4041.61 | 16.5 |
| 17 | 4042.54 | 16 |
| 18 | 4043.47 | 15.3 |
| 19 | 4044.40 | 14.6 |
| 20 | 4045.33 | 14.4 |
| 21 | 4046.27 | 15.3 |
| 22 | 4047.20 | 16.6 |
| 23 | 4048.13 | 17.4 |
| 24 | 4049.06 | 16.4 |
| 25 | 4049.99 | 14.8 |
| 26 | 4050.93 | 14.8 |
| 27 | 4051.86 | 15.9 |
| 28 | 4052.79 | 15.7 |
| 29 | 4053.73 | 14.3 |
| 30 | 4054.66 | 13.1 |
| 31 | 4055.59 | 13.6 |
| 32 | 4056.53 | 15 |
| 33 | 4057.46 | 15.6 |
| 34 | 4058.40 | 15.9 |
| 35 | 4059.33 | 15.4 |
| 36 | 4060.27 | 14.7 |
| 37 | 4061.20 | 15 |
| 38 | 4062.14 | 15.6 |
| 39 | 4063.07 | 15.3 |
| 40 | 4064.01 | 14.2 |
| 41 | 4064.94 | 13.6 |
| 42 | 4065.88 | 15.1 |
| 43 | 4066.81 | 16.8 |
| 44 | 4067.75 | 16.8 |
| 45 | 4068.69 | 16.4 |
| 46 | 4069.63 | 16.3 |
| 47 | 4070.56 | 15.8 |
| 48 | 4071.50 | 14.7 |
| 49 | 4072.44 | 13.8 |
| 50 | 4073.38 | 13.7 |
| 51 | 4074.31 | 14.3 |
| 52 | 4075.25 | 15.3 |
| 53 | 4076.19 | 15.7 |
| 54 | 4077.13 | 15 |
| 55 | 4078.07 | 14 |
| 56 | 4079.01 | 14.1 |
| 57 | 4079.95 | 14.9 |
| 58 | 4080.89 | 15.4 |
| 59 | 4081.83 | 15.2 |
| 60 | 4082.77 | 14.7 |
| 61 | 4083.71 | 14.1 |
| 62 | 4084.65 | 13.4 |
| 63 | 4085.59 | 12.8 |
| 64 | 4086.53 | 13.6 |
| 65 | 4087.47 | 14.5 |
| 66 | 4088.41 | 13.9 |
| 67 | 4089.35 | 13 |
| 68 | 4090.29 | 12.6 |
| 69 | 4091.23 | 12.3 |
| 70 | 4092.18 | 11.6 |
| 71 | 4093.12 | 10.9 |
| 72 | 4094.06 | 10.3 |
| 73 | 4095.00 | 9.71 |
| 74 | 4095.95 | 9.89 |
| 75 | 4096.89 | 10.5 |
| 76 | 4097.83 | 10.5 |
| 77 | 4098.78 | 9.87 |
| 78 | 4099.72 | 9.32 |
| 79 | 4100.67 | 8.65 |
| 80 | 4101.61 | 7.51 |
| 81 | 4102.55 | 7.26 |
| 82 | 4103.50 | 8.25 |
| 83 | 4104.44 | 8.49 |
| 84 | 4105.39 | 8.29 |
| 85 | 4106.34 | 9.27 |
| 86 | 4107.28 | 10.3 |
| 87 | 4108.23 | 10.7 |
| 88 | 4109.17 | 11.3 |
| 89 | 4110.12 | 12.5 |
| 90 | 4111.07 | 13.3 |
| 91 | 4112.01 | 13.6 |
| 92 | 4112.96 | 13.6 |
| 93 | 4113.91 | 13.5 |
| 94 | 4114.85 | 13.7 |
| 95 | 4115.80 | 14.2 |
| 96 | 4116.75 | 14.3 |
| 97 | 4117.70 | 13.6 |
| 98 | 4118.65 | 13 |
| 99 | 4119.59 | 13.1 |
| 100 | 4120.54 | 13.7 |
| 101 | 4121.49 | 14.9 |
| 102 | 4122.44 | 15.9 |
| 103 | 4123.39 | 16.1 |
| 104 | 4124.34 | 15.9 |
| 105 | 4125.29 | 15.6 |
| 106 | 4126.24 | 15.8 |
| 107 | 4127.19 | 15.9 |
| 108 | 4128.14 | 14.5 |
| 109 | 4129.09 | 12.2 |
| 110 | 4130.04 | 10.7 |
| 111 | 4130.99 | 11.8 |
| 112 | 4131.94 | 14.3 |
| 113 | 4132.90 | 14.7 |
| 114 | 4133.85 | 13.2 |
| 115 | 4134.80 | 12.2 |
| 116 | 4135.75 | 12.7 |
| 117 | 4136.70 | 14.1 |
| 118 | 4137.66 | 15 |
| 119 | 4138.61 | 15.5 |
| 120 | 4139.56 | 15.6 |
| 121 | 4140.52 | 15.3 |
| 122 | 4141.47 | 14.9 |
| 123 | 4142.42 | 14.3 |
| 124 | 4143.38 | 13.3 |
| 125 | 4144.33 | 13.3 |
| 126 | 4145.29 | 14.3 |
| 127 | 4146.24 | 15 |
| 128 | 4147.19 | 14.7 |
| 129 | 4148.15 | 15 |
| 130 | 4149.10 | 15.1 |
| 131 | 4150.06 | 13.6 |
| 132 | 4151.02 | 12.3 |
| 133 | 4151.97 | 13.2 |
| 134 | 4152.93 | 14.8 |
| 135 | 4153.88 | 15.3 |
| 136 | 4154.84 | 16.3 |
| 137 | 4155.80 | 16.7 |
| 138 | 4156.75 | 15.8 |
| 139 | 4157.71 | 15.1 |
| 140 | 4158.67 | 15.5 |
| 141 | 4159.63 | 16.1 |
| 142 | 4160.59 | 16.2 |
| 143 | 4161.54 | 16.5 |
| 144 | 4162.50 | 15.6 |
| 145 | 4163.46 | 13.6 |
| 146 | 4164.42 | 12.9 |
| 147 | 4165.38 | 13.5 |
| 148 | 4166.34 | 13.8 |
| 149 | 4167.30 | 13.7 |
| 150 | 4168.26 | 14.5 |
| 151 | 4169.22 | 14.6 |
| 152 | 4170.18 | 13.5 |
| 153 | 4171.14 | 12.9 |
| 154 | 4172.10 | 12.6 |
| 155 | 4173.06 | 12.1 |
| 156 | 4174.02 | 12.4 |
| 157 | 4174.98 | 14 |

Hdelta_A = 8.0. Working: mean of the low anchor 15.2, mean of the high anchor 14.4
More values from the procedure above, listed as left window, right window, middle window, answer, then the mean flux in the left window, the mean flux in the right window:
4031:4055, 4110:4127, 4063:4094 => 1.6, 15.7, 14.3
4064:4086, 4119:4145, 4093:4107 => 5.2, 14.9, 14.2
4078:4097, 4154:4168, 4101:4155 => 3.2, 12.9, 15.1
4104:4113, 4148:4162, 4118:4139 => -2.2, 11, 15.2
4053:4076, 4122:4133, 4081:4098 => 2.6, 15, 14.4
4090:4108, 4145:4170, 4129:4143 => -1.0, 9.74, 14.7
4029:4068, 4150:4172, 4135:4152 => 0.5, 15.4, 14.6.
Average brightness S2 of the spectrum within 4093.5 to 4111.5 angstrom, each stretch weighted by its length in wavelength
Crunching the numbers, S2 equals 9.78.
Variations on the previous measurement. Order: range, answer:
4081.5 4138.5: 12.5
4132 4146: 14.2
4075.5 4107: 11.8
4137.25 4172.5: 14.6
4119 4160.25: 14.5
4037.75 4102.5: 14.1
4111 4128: 14.5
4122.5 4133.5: 14.4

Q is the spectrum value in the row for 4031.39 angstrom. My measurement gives 15.5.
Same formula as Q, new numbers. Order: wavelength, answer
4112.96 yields 13.6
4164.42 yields 12.9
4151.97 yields 13.2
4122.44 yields 15.9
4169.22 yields 14.6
